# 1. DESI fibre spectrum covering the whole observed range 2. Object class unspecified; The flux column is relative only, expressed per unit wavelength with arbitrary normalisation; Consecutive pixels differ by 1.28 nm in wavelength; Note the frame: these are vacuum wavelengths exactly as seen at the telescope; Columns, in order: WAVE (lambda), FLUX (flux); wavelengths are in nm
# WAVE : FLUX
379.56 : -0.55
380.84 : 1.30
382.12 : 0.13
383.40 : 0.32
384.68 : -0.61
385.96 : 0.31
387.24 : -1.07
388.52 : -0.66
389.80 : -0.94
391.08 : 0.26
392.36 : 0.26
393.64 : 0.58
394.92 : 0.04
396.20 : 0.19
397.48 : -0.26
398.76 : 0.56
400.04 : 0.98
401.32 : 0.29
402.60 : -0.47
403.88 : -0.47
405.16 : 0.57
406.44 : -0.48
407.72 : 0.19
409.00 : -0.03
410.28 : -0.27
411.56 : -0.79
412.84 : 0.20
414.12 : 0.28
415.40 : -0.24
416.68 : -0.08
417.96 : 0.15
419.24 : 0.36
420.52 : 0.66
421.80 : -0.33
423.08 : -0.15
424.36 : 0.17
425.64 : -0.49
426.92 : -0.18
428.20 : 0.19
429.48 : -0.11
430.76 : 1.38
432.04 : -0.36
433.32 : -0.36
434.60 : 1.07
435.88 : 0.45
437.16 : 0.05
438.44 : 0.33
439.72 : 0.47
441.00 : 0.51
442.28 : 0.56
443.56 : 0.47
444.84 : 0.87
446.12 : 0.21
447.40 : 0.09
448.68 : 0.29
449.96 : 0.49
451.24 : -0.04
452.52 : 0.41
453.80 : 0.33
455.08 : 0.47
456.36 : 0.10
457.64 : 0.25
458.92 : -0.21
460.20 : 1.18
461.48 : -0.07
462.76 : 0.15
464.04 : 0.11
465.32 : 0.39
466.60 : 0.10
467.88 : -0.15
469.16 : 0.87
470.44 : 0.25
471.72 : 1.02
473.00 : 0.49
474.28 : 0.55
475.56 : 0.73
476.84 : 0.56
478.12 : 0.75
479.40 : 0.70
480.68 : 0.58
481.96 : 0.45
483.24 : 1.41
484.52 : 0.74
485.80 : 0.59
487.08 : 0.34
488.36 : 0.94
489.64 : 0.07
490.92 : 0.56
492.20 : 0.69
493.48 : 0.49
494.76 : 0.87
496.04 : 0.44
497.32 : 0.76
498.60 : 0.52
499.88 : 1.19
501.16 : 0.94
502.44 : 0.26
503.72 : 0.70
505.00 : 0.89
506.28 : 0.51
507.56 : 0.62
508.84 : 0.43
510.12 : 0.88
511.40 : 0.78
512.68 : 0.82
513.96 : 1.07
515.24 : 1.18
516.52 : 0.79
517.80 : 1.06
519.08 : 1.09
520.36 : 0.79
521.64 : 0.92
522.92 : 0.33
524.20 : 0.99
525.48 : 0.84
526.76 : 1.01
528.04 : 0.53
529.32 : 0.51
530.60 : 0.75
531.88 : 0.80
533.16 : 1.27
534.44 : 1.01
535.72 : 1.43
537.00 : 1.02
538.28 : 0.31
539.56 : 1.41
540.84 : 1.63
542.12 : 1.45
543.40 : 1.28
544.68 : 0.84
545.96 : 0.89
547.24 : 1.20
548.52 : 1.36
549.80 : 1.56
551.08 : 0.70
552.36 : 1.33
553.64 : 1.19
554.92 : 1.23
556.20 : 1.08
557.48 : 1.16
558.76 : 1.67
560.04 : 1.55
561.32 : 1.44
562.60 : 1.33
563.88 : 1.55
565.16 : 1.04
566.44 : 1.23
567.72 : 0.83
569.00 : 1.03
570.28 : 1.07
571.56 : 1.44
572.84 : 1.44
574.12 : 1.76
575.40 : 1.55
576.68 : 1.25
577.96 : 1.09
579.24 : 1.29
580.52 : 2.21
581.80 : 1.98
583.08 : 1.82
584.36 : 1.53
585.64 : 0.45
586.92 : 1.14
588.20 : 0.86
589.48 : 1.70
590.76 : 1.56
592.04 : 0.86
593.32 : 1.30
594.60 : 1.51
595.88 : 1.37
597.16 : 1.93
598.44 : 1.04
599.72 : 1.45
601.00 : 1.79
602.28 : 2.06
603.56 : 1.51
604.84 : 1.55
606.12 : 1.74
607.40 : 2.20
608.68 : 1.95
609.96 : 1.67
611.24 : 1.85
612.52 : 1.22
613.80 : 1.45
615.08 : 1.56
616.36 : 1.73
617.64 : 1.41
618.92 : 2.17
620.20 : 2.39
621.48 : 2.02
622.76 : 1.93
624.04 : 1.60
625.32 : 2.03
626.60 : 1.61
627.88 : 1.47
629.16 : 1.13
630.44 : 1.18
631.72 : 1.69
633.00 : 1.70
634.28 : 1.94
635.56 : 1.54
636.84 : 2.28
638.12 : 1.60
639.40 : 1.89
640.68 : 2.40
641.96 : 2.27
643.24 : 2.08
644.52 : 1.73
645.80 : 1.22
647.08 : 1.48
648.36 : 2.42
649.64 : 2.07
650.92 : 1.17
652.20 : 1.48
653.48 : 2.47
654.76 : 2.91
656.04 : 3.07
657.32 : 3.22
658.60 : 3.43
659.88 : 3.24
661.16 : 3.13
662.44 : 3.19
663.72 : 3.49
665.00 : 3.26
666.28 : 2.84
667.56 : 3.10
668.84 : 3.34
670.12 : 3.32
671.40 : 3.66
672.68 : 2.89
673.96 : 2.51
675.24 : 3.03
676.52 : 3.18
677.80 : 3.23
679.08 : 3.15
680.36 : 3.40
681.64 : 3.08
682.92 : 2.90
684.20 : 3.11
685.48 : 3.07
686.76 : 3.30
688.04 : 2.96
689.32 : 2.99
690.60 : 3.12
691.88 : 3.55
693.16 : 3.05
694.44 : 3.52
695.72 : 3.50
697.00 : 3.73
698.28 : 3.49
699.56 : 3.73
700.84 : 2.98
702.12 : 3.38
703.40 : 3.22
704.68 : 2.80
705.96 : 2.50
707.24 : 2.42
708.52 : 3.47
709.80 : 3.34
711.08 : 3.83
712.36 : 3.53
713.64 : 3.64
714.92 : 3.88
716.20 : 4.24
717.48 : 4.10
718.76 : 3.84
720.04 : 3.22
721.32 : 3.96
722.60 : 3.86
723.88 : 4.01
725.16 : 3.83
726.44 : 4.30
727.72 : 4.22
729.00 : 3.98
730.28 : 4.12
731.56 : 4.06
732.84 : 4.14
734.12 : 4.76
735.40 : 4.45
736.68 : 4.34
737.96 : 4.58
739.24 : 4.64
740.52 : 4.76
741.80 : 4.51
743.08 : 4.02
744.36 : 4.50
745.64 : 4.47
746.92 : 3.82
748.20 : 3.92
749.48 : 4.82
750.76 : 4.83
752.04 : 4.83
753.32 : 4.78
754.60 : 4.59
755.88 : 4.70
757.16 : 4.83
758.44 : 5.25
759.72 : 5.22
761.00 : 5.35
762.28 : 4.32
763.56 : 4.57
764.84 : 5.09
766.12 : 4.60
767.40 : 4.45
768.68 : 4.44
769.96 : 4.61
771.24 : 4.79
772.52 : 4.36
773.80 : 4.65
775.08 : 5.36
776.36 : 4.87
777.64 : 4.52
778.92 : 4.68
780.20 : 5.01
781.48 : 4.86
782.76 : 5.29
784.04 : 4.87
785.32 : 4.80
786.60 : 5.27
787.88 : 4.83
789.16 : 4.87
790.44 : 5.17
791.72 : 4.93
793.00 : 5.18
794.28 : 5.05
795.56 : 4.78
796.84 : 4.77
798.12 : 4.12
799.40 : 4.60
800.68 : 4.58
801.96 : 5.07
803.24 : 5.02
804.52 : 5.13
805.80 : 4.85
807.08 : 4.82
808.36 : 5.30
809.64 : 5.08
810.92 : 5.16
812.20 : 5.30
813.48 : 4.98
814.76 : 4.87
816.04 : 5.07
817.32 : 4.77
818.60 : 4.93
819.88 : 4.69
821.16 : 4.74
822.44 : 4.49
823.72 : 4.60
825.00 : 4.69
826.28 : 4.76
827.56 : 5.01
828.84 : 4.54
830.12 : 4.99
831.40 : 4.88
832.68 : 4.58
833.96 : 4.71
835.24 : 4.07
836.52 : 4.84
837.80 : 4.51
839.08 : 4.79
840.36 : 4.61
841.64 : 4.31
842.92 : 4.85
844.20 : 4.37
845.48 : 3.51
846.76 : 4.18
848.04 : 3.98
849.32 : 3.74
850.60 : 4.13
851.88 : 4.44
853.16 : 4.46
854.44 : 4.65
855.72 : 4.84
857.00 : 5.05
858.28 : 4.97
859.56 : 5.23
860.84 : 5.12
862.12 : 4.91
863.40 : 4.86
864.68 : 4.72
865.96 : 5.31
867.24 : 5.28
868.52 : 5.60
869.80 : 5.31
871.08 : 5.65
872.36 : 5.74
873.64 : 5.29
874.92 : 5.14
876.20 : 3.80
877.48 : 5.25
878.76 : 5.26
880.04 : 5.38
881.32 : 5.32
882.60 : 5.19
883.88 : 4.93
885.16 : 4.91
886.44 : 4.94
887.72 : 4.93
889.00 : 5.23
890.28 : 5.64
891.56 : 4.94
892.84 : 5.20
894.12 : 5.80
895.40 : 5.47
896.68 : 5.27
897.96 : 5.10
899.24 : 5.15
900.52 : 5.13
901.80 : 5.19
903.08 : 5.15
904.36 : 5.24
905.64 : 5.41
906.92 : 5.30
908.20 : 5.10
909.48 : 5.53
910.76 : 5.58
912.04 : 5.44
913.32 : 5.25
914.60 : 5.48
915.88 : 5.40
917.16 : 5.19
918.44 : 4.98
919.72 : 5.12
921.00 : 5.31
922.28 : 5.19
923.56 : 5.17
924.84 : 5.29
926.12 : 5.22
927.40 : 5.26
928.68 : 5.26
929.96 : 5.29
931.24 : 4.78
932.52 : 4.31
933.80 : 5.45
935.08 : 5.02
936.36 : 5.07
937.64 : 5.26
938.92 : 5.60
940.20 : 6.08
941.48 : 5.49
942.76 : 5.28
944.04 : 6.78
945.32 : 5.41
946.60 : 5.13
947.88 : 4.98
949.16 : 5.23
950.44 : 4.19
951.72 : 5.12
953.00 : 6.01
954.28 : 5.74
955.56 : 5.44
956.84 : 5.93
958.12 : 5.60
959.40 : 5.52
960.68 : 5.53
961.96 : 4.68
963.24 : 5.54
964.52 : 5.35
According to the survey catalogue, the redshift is 0.64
